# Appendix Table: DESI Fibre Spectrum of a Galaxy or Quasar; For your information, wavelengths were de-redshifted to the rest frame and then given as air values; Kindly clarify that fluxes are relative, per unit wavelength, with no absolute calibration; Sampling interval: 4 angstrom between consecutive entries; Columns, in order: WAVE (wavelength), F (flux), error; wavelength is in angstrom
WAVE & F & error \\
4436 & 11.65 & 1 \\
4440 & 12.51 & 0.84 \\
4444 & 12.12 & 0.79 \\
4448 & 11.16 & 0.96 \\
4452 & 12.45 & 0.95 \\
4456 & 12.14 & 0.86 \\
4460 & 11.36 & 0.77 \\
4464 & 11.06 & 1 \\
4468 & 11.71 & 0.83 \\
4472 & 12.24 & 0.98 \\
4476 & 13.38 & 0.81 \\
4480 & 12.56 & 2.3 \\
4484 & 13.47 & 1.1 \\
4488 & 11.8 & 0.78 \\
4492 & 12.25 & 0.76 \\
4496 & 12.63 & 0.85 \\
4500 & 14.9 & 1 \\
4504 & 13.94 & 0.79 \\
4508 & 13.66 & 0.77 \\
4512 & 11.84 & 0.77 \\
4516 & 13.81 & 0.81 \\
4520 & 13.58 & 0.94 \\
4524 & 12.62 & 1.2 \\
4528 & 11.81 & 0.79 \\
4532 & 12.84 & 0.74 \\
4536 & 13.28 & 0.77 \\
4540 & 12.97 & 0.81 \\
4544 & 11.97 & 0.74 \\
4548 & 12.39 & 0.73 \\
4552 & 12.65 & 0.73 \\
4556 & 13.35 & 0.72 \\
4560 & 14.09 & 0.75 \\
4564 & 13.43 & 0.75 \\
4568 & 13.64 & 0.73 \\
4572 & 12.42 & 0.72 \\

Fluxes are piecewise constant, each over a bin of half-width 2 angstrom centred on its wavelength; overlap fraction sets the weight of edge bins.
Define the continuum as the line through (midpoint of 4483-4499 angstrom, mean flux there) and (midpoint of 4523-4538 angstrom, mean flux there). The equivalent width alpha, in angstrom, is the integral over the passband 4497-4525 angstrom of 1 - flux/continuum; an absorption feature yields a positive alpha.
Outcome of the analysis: -1.88 angstrom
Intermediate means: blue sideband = 12.6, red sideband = 12.6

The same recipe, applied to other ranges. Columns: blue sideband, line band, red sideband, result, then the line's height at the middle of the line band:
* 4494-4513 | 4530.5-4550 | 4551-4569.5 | 1.14 angstrom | 13.5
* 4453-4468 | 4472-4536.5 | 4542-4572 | -3.93 angstrom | 12.3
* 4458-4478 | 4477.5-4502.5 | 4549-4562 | -1.37 angstrom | 12.3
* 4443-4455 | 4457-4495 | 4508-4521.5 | 0.64 angstrom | 12.4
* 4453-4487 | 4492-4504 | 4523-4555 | -1.13 angstrom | 12.4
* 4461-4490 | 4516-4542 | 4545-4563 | -0.21 angstrom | 12.8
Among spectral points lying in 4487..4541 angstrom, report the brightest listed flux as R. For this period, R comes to 14.9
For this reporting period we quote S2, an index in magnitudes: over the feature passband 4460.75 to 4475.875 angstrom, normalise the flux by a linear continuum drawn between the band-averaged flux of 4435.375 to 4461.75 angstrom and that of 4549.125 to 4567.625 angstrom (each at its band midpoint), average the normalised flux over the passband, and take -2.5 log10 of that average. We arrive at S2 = 0.03 mag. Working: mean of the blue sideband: 11.9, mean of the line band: 11.9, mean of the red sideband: 13.4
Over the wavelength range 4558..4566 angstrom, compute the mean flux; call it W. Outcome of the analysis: 13.8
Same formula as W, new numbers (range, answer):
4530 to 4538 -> 13.1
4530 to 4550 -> 12.7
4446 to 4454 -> 11.8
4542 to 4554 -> 12.3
